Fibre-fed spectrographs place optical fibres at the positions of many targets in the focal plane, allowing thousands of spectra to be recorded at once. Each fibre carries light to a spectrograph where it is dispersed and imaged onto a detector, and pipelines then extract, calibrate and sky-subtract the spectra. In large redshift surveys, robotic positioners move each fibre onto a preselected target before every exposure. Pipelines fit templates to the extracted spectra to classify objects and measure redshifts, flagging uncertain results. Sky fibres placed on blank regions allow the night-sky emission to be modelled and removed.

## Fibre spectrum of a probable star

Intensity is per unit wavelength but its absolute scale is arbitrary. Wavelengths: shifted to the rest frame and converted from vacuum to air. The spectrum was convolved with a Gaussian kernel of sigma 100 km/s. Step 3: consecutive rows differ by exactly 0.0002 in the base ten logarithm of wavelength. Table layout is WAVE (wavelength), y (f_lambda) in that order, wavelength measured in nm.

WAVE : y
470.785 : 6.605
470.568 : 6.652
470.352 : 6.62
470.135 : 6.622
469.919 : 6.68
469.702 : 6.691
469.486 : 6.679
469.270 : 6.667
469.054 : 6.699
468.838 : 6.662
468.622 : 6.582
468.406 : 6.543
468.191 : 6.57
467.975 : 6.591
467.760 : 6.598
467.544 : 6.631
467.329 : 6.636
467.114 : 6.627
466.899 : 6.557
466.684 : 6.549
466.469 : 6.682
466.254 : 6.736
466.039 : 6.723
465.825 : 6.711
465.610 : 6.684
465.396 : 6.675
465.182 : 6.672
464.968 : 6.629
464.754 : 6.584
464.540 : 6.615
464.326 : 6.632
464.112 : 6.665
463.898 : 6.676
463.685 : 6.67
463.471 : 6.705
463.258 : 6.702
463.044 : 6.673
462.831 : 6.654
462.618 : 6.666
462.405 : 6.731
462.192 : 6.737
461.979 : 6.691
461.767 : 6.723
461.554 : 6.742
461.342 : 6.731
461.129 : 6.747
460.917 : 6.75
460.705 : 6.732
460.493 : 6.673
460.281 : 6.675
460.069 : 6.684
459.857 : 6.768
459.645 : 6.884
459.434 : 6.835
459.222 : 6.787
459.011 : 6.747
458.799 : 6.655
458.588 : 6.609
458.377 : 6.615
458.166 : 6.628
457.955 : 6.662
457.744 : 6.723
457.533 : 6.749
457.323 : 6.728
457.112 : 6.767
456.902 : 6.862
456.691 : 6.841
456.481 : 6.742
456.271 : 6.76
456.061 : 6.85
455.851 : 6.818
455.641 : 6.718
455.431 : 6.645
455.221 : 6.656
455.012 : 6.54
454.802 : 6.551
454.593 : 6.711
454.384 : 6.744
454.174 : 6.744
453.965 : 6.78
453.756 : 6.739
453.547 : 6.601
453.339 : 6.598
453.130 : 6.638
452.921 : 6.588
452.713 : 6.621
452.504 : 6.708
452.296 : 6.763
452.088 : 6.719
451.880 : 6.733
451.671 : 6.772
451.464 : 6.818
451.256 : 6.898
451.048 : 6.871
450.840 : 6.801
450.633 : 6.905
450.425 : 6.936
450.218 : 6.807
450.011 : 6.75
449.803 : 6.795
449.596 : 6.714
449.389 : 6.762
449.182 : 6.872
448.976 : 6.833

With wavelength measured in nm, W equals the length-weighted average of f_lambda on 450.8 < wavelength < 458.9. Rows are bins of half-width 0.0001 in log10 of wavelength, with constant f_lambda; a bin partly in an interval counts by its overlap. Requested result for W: 6.72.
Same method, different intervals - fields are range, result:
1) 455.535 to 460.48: 6.74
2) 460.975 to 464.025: 6.7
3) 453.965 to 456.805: 6.72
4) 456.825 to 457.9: 6.76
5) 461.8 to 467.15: 6.67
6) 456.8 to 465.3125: 6.7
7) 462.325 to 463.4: 6.68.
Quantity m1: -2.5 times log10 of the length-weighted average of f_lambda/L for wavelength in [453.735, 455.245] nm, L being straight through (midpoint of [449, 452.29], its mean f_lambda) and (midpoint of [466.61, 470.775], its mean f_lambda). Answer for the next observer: 0.01 mag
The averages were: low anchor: 6.81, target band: 6.68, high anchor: 6.62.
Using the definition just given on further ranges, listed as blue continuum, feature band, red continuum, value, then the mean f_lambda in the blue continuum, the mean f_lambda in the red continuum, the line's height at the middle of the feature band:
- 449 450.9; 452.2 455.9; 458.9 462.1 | 0.02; 6.82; 6.74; 6.79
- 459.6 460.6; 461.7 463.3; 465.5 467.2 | 0.00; 6.73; 6.66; 6.7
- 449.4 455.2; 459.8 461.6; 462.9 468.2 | -0.01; 6.73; 6.65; 6.68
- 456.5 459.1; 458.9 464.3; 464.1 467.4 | -0.01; 6.72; 6.65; 6.68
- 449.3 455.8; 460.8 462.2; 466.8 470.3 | -0.01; 6.73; 6.63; 6.67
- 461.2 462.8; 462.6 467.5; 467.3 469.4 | 0.00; 6.71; 6.62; 6.67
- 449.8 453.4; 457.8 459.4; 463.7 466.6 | 0.01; 6.76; 6.67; 6.71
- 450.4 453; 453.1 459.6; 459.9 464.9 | 0.00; 6.78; 6.69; 6.74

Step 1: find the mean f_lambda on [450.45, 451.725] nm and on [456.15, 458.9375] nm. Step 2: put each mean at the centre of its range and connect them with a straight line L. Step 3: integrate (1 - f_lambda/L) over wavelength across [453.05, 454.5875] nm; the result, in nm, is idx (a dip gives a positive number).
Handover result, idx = 0.02 nm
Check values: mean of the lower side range 6.85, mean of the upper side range 6.72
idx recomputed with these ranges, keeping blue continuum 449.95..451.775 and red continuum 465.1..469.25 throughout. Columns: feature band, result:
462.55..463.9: 0.00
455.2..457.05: 0.00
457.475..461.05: 0.01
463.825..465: 0.01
